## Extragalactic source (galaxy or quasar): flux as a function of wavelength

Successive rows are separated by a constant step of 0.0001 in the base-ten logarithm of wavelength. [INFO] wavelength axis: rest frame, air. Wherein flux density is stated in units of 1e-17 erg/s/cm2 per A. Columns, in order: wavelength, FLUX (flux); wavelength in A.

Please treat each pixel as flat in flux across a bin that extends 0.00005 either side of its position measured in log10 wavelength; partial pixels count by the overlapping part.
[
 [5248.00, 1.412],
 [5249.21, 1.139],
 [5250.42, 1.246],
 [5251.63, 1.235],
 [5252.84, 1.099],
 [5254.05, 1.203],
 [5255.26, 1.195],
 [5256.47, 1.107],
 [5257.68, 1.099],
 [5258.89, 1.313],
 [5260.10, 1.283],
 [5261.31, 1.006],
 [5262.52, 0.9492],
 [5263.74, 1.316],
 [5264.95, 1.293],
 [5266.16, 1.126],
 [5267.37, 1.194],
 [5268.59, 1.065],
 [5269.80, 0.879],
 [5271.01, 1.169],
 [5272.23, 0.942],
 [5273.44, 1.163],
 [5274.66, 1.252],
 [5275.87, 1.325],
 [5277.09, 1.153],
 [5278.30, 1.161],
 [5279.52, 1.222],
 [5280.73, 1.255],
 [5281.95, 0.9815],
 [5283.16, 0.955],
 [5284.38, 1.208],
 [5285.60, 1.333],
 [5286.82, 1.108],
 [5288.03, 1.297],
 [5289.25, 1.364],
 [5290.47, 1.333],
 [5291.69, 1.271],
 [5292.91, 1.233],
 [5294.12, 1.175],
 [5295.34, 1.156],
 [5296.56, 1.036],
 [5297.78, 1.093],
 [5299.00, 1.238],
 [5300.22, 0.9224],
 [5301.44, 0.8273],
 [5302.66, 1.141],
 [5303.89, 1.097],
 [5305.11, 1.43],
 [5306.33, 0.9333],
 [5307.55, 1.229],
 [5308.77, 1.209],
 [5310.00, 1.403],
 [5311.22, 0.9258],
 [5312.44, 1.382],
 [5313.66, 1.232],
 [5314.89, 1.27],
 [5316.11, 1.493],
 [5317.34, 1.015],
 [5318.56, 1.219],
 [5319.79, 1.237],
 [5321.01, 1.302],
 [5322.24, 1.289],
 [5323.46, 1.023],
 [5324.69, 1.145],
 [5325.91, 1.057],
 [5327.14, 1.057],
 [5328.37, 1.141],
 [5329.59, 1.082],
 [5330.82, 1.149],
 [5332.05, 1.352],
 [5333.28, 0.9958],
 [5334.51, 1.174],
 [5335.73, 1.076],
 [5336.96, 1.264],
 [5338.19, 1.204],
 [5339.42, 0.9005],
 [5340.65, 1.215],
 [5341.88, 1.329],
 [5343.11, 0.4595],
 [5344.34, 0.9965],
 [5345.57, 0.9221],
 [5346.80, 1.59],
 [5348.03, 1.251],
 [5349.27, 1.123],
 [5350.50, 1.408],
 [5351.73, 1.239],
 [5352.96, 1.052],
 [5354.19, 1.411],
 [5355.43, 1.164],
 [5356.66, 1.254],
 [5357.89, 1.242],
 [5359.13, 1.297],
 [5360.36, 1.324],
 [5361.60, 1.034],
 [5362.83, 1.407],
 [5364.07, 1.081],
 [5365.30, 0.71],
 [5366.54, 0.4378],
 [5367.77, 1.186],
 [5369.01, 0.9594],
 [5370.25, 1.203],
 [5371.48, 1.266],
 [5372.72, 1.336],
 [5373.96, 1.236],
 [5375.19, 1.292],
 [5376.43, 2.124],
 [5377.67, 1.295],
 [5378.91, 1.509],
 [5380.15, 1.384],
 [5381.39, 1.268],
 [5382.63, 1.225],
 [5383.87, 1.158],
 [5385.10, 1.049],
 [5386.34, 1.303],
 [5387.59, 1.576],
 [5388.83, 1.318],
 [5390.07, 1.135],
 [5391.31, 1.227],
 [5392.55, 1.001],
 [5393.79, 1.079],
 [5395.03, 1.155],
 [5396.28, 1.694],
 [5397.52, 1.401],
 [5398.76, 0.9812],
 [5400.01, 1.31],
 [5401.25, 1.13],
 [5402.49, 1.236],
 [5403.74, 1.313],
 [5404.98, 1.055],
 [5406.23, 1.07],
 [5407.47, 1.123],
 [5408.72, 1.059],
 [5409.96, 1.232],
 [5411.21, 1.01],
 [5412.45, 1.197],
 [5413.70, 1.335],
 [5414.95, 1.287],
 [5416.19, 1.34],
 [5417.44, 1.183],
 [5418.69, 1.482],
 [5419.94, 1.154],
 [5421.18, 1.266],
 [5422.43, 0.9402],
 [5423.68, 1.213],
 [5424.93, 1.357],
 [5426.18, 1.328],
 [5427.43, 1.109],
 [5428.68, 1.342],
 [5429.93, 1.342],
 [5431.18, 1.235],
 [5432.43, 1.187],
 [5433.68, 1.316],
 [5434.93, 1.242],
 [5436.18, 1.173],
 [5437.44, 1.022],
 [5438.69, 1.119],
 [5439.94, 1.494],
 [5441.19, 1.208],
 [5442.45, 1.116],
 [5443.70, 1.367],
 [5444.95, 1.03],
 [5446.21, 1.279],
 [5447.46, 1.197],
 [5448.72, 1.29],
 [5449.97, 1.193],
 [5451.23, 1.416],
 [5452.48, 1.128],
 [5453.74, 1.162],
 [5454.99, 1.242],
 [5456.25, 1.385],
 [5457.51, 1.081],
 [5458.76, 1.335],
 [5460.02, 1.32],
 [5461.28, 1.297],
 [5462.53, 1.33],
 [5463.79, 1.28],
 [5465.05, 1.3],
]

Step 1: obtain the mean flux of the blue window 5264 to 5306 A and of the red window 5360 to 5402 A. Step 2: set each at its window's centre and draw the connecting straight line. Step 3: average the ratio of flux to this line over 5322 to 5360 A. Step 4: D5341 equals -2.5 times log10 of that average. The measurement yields 0.04 mag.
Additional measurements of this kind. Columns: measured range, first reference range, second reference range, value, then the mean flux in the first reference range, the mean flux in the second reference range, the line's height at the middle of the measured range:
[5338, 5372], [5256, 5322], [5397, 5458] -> 0.06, 1.17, 1.22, 1.19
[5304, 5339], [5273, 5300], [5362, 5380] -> 0.02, 1.19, 1.22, 1.2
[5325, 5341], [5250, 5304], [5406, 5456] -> 0.05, 1.16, 1.22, 1.18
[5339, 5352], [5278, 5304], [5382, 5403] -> 0.06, 1.16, 1.23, 1.2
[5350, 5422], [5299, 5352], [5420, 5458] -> -0.03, 1.16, 1.23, 1.19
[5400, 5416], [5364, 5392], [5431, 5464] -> 0.05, 1.23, 1.24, 1.23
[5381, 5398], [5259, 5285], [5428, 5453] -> -0.04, 1.14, 1.24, 1.21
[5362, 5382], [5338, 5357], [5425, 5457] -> -0.05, 1.16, 1.24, 1.18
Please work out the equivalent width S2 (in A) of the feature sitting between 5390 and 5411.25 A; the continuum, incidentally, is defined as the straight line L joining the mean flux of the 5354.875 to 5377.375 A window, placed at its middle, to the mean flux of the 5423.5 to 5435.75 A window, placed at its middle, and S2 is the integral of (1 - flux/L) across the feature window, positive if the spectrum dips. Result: 0.9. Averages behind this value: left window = 1.2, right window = 1.27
